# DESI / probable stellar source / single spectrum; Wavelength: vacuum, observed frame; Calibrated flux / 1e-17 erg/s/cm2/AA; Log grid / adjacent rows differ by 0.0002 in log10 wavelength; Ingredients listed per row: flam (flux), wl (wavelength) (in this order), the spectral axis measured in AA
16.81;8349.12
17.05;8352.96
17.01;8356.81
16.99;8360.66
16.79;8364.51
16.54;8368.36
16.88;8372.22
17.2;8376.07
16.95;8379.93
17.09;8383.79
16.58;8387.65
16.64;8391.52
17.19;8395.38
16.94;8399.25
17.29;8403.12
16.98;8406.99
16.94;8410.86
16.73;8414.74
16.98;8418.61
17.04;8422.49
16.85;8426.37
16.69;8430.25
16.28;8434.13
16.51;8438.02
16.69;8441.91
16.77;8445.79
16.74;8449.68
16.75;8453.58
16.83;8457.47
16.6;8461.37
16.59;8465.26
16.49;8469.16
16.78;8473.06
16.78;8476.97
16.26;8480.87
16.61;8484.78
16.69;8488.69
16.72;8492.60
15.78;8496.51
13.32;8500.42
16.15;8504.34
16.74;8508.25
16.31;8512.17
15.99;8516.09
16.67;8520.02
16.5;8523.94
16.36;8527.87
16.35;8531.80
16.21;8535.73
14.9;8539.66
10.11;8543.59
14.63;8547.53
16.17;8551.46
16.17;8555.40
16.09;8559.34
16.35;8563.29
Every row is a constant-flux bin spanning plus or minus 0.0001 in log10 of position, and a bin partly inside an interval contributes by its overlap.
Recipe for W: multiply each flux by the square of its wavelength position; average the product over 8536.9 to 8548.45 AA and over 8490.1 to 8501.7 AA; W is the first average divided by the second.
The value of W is 0.87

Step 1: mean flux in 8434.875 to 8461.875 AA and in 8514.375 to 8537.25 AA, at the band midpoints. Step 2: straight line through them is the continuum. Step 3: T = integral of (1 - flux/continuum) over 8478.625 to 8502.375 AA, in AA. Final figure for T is 0.9 AA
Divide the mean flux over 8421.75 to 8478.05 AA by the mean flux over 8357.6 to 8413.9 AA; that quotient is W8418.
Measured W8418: 0.99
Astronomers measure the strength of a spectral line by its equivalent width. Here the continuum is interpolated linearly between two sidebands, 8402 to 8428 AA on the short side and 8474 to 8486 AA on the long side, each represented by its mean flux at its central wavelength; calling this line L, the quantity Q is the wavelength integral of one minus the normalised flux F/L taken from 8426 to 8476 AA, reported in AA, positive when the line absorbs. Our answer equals 0.2 AA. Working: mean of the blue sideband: 17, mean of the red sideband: 16.6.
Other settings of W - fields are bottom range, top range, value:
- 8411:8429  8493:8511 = 0.94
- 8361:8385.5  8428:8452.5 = 1.00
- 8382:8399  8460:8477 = 1.00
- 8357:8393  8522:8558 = 0.94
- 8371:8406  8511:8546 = 0.94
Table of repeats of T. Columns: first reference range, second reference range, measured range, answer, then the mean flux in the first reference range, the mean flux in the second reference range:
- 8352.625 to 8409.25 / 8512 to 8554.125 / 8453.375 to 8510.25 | -1.3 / 16.9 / 15.4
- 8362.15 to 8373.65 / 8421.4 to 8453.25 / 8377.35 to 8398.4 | -0.2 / 16.7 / 16.7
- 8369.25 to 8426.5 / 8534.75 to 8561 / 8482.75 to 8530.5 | -2.3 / 16.9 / 14.8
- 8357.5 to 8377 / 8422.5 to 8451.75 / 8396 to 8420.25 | -0.3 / 16.9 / 16.7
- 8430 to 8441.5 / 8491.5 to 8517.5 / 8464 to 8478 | -0.4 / 16.5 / 15.8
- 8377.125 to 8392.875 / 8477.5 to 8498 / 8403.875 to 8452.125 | -0.3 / 16.8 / 16.5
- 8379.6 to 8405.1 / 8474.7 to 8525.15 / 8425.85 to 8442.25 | 0.1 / 17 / 16.2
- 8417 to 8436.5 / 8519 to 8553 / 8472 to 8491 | -0.7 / 16.8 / 15.3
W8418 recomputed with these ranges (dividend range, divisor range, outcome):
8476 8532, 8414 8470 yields 0.97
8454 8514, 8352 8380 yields 0.96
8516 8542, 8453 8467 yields 0.96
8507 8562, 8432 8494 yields 0.94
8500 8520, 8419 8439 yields 0.96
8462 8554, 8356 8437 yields 0.94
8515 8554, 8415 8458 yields 0.92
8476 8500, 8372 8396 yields 0.96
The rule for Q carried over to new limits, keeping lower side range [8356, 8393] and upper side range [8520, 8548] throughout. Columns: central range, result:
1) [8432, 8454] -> -0.7 AA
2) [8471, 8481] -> -0.6 AA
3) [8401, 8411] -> -0.3 AA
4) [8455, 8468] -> -0.6 AA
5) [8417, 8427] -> -0.4 AA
